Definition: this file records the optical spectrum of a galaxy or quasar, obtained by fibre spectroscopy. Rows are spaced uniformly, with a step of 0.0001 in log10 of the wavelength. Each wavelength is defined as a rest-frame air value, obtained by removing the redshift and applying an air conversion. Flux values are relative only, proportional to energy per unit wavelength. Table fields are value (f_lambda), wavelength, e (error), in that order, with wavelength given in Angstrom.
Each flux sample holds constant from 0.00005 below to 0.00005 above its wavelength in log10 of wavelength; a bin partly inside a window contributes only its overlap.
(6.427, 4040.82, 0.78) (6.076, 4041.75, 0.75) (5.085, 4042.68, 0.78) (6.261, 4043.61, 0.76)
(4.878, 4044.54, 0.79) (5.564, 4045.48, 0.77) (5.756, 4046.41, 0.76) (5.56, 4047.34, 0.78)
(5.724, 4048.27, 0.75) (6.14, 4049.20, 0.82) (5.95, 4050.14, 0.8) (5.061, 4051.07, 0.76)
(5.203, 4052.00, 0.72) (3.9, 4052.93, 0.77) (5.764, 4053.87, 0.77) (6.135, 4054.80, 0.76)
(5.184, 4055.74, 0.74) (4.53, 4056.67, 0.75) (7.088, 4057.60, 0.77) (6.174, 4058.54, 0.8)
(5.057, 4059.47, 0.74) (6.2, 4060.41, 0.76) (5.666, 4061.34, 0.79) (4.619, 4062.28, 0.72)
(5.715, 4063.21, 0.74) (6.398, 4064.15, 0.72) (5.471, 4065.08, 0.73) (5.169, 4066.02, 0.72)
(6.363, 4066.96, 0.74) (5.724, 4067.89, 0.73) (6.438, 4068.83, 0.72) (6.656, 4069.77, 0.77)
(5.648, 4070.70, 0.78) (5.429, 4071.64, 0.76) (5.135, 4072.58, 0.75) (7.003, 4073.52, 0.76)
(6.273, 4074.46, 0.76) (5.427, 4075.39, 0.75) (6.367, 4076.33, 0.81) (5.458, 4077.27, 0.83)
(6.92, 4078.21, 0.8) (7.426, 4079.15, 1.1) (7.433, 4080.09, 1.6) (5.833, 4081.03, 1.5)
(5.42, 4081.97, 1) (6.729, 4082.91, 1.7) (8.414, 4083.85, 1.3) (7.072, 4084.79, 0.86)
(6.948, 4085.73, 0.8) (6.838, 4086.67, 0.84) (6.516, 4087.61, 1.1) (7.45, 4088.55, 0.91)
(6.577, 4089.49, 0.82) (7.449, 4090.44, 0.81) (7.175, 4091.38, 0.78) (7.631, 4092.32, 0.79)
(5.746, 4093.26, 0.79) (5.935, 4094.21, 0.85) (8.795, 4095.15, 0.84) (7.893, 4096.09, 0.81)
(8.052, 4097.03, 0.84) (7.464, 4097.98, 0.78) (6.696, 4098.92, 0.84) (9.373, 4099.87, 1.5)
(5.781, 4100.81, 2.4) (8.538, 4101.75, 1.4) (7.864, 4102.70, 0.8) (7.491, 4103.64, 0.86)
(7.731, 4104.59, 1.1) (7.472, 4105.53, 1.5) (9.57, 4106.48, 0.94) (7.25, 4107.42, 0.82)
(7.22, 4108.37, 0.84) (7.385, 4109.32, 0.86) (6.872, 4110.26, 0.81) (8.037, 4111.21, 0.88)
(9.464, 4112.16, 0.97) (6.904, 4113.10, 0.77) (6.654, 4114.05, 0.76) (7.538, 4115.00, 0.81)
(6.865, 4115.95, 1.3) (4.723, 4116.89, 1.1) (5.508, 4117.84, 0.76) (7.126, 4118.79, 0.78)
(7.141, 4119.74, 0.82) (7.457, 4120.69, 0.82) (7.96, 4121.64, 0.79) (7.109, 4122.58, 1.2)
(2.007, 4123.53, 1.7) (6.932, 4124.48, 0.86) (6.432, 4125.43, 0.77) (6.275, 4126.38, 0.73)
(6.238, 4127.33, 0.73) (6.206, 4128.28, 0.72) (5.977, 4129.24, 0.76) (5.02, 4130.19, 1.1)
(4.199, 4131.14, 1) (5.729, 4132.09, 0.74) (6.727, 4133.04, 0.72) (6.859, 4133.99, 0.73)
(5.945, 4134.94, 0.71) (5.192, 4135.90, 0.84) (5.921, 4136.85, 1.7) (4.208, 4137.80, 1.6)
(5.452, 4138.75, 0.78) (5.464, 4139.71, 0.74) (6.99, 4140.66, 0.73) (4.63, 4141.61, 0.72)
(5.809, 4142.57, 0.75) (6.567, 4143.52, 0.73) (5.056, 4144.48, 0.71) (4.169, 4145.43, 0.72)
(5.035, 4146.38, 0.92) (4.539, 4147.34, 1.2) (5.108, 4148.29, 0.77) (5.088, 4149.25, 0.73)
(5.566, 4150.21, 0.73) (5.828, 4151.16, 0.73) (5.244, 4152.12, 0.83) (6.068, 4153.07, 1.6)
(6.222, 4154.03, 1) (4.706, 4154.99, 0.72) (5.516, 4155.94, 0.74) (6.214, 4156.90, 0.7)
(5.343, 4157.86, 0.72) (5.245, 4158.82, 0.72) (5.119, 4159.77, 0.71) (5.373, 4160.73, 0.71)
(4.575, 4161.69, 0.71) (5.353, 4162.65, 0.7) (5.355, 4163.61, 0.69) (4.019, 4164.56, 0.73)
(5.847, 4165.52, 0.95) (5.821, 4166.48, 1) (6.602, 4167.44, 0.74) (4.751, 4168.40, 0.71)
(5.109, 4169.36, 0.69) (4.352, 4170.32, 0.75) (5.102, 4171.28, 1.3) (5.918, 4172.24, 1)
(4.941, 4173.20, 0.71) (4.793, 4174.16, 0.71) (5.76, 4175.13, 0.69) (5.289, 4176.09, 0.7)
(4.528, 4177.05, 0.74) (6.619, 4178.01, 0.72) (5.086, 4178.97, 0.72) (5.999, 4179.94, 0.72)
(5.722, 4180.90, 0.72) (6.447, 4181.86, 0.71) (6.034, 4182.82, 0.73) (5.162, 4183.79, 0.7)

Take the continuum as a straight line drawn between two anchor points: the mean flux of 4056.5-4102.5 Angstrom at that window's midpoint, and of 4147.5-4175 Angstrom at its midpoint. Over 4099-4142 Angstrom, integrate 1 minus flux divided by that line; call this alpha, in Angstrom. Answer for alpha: -4.7 Angstrom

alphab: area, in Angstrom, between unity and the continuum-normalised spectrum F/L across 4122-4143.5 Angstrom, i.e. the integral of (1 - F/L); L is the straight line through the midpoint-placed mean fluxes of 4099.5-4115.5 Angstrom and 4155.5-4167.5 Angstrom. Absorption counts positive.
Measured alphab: 2.9 Angstrom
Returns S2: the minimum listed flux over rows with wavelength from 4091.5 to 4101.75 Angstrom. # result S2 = 5.746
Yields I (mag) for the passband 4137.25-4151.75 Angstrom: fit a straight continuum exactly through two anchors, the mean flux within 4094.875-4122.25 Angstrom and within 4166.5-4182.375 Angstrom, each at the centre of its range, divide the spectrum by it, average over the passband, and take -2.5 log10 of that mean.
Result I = 0.20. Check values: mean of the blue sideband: 7.47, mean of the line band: 5.3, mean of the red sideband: 5.45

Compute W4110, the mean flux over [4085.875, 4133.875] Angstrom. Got 6.94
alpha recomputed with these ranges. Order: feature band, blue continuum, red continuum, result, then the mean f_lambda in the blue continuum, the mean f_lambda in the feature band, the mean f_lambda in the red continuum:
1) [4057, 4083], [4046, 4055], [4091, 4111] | 1.1 Angstrom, 5.5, 6.03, 7.53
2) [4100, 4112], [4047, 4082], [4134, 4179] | -4.4 Angstrom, 5.84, 7.7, 5.37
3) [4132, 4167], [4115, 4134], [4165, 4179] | 1.7 Angstrom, 6.14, 5.46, 5.37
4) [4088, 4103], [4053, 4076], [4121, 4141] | -4.1 Angstrom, 5.77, 7.39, 5.86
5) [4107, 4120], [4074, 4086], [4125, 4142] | -2.1 Angstrom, 6.59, 7.04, 5.75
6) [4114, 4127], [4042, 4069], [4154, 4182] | -2.2 Angstrom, 5.61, 6.4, 5.37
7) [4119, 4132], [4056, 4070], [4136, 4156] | -1.4 Angstrom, 5.8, 6.08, 5.39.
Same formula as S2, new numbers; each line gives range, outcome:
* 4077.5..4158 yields 2.007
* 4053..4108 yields 4.53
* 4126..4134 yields 4.199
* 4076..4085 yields 5.42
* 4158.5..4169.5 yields 4.019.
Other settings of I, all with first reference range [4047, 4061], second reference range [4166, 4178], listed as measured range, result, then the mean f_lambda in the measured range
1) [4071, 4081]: -0.134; 6.25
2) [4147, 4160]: -0.018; 5.43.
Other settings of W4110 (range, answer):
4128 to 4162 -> 5.47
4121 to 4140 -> 5.81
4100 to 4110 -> 7.68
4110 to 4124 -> 6.76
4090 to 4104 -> 7.46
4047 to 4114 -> 6.6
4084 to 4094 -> 6.96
